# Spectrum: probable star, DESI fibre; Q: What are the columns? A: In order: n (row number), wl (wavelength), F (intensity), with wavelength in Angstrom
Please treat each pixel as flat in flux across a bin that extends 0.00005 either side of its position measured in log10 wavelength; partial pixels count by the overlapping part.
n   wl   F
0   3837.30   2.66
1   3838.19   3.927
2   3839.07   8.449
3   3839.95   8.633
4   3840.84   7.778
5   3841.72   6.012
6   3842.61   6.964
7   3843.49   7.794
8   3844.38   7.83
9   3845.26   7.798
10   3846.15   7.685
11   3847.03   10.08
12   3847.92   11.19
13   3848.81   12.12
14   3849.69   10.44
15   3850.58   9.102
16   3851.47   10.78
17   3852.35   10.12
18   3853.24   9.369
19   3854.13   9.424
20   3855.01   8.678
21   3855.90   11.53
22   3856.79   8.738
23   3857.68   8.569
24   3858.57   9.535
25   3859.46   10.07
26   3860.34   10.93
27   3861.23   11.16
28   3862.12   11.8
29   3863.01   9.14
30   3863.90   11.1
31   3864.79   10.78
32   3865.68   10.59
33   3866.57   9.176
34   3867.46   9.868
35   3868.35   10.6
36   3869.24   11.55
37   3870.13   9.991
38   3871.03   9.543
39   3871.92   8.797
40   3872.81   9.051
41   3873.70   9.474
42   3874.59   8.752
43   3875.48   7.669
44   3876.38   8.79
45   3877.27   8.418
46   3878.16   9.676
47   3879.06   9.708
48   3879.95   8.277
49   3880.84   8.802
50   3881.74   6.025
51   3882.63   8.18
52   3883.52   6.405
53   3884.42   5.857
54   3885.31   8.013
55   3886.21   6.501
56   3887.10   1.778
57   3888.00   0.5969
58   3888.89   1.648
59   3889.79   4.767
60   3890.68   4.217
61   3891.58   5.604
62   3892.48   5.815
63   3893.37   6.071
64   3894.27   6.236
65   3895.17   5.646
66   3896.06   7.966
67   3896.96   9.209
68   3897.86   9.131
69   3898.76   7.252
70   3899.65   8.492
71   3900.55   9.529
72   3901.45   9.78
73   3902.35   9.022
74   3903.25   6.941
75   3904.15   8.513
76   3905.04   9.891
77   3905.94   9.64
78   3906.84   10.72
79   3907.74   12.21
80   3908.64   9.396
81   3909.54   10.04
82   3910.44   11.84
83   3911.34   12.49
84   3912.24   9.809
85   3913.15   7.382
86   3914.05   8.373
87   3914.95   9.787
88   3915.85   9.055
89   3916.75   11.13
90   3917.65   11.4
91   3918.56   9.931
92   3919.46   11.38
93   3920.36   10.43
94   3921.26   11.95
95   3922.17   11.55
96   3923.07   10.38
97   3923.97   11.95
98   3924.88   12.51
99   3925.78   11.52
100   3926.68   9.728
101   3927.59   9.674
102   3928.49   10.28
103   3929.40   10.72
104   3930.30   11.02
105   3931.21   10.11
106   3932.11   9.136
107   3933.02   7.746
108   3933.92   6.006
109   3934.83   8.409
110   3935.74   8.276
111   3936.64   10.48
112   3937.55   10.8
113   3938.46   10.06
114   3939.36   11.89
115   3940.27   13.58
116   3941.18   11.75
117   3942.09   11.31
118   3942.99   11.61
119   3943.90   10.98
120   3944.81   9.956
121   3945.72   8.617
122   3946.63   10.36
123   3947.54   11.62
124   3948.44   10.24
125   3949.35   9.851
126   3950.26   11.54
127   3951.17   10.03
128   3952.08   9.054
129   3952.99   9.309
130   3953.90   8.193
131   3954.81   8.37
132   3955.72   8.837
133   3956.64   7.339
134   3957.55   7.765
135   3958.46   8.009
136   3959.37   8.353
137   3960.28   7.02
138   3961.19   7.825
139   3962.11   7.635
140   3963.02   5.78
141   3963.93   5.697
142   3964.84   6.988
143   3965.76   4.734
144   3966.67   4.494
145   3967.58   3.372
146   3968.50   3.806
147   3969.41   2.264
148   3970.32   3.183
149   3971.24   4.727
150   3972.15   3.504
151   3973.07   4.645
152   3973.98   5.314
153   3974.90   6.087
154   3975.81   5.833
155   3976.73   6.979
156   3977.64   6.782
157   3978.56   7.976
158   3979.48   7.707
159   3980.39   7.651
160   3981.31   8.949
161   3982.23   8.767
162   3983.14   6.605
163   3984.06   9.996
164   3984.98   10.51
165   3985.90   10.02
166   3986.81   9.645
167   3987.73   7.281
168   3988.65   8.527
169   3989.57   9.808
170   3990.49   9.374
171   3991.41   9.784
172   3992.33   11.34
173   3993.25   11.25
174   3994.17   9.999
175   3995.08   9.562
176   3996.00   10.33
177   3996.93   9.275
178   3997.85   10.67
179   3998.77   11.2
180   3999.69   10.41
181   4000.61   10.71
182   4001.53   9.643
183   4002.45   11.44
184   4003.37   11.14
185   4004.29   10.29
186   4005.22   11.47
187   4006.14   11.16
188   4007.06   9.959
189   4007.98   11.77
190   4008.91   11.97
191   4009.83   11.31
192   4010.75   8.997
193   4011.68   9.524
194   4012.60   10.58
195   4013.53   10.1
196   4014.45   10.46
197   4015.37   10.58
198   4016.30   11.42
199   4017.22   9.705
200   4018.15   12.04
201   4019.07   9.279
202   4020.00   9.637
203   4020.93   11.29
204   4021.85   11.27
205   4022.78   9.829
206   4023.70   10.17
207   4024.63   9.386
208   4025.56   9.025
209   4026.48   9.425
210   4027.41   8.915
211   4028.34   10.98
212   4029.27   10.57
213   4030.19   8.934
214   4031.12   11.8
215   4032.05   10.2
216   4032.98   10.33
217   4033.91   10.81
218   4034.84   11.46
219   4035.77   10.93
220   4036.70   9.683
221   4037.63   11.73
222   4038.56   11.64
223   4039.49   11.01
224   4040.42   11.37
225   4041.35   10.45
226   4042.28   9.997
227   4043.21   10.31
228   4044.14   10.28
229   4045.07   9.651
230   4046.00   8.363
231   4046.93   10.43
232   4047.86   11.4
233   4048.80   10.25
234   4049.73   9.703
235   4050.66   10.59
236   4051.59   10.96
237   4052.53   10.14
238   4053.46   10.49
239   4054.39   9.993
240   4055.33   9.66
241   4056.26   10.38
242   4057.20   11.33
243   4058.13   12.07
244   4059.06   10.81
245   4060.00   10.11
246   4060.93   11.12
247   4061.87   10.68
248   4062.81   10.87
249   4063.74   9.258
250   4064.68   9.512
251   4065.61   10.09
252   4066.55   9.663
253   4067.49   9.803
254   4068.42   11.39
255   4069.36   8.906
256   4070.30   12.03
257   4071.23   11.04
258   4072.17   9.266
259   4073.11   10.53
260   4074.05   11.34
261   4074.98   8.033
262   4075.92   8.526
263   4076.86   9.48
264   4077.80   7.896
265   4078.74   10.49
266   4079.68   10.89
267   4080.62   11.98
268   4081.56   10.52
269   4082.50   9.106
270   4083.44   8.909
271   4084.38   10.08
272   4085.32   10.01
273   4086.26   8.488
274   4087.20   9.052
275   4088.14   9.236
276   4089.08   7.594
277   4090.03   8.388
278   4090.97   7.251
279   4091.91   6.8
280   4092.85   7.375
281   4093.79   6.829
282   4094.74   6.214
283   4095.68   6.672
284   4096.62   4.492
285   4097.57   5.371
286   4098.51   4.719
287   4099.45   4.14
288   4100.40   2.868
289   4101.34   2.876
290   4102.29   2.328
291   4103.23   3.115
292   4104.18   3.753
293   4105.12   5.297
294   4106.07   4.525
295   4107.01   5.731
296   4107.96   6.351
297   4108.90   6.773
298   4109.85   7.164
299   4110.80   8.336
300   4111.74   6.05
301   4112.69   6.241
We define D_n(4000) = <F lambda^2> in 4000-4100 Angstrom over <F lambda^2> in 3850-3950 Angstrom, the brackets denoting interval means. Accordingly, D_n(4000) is 1.1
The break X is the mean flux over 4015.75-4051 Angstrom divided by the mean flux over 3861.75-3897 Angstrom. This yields 1.33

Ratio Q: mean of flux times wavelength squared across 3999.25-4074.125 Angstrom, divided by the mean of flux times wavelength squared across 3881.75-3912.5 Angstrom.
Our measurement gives 1.48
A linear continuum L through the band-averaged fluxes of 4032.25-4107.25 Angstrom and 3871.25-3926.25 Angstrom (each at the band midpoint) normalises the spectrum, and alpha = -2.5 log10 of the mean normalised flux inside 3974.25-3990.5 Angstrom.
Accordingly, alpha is 0.077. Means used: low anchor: 8.56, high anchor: 9.02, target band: 8.18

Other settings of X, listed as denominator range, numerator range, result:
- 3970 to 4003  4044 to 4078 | 1.19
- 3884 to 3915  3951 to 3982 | 0.85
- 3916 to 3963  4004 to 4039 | 1.06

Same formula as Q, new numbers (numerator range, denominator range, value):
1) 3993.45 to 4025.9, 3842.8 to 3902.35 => 1.33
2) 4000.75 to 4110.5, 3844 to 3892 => 1.19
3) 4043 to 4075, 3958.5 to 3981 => 1.85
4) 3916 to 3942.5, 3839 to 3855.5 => 1.22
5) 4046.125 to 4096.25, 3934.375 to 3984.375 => 1.28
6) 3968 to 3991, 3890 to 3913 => 0.86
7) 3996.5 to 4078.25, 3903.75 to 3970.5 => 1.17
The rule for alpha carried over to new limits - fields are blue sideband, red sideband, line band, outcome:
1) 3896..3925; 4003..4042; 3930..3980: 0.26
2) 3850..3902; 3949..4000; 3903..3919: -0.21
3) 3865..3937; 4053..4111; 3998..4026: -0.23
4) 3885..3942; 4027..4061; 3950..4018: 0.15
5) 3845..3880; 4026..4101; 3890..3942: 0.02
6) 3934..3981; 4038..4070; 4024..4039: -0.06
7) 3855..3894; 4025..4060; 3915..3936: -0.15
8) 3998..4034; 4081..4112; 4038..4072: -0.22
